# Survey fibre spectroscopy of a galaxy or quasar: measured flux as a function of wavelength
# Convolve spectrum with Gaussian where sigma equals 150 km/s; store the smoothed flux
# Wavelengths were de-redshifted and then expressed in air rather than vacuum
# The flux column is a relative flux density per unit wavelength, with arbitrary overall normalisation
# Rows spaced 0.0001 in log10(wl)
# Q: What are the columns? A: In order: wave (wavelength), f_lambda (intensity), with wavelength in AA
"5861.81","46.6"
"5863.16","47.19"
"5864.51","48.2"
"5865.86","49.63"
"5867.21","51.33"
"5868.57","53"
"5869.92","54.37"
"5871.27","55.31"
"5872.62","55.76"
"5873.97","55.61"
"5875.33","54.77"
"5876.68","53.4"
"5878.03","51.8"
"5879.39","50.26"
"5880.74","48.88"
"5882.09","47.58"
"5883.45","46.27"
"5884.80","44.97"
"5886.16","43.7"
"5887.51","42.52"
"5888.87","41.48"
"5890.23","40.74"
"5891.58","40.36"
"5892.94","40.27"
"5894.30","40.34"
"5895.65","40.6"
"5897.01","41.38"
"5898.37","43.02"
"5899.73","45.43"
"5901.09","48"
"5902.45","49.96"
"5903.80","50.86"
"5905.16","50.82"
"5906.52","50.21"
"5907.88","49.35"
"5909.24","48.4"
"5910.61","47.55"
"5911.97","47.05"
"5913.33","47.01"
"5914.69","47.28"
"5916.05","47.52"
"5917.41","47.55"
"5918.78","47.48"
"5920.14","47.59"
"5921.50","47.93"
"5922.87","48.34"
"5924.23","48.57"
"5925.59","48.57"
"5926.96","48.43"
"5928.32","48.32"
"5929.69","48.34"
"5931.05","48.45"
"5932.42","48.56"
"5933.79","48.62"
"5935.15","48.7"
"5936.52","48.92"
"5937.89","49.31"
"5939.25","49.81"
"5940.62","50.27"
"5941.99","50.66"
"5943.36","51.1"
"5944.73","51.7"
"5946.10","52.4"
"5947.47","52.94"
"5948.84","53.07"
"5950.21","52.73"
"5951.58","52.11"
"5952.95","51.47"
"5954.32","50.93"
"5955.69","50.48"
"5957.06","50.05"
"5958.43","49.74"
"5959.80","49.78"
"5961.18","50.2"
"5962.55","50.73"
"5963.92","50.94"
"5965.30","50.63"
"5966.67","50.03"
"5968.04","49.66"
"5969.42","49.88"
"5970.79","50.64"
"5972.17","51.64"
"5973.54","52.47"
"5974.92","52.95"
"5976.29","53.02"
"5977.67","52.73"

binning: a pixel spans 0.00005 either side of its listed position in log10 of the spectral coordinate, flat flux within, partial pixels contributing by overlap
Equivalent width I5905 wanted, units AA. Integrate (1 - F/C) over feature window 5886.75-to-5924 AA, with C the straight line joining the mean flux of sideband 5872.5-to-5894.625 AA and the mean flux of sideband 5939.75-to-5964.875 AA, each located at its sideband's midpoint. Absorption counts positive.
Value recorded 1.8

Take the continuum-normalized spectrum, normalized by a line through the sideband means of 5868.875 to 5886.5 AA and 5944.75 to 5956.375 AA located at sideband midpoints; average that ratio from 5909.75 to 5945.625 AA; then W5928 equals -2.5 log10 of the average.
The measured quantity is 0.07 mag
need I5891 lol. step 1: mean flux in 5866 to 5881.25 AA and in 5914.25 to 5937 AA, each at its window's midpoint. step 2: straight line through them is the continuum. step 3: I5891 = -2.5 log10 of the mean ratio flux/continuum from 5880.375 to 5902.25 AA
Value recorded 0.18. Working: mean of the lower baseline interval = 53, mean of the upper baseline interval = 48.2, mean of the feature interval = 43.5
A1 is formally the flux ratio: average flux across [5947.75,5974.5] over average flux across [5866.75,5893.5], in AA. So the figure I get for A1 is 1.0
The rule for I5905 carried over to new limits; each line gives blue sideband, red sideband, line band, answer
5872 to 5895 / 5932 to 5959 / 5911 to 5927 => 0.4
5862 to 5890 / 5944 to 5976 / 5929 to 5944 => 0.4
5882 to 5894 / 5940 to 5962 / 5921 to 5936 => -0.1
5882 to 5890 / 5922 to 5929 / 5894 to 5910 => -0.3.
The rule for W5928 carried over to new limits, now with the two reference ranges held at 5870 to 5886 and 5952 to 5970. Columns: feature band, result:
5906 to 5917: 0.06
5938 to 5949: -0.02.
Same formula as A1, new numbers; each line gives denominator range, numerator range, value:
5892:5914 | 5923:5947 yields 1.07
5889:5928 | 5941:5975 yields 1.10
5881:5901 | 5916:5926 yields 1.11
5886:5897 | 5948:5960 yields 1.25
